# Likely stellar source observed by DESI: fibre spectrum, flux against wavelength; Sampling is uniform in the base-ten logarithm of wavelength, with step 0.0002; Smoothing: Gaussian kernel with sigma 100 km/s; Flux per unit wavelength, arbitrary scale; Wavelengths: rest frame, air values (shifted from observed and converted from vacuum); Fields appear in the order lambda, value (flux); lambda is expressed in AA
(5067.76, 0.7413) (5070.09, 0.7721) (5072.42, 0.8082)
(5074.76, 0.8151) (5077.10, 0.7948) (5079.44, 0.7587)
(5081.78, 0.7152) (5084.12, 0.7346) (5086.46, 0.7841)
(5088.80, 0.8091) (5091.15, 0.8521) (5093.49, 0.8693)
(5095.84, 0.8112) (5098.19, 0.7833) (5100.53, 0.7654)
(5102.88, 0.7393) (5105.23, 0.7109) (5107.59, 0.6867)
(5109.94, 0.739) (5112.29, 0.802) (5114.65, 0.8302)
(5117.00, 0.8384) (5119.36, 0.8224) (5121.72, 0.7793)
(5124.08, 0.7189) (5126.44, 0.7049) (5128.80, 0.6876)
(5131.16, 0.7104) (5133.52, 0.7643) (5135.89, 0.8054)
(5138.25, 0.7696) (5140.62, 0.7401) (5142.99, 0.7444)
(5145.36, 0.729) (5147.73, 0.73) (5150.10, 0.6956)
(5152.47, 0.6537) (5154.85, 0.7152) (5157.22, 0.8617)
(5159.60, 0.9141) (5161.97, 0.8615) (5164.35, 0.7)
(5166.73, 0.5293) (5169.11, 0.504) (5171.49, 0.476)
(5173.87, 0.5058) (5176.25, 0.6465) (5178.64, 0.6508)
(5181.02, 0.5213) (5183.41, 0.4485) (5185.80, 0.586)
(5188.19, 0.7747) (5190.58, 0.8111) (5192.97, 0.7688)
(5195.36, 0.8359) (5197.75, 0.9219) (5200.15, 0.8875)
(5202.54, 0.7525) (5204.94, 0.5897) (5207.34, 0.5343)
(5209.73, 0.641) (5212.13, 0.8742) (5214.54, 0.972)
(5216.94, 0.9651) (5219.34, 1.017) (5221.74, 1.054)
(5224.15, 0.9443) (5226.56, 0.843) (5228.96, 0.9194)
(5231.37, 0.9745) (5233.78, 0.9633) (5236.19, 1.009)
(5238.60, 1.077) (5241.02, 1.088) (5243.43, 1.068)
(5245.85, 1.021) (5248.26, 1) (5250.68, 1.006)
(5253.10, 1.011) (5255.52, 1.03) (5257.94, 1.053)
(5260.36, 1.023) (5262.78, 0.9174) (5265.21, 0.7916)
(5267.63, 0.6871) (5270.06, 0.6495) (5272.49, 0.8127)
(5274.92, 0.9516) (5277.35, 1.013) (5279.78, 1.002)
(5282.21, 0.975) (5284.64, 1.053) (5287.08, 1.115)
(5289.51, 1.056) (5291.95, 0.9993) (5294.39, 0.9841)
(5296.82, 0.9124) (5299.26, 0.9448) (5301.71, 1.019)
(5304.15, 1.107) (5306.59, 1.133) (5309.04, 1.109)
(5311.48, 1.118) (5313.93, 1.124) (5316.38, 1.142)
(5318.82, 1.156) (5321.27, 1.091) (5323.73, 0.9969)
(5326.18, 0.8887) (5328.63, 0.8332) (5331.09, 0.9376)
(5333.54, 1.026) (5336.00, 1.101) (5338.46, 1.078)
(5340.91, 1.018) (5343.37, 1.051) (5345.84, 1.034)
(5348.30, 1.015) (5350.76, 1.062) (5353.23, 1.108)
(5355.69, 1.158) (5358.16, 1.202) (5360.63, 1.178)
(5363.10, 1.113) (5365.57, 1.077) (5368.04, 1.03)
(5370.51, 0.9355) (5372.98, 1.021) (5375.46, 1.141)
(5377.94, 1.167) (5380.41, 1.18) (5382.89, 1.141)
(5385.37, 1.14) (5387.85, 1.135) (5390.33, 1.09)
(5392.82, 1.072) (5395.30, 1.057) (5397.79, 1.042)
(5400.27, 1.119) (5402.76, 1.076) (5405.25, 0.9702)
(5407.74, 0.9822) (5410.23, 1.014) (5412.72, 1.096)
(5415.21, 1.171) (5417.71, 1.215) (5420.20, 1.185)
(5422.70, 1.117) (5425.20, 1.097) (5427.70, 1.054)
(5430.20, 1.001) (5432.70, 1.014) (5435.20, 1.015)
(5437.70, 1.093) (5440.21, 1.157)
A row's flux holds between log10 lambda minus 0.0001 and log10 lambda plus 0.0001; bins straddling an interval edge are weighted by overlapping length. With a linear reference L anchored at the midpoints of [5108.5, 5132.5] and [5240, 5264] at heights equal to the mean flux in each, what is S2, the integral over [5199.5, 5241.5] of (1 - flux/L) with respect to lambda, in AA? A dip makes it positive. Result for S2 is 3.06 AA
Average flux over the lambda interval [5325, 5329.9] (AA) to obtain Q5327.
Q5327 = 0.861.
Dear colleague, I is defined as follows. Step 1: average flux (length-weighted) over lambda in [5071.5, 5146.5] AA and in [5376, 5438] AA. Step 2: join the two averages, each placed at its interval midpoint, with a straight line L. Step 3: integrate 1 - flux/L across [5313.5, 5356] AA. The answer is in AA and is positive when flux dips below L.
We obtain -1.2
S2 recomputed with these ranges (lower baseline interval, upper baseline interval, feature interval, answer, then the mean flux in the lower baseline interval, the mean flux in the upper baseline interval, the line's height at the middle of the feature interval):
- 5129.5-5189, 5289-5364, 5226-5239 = -1.8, 0.681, 1.05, 0.844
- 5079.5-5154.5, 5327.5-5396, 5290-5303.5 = 0.1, 0.758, 1.08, 0.991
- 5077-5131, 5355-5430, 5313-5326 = -0.9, 0.77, 1.1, 1.01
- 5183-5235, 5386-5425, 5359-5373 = -0.4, 0.828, 1.09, 1.04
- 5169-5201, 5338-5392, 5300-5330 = -2.5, 0.67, 1.09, 0.977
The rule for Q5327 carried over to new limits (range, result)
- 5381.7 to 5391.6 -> 1.13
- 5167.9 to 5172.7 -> 0.491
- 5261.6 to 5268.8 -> 0.799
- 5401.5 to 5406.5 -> 1.02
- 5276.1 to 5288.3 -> 1.03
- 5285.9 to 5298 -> 1.01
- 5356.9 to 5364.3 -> 1.16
